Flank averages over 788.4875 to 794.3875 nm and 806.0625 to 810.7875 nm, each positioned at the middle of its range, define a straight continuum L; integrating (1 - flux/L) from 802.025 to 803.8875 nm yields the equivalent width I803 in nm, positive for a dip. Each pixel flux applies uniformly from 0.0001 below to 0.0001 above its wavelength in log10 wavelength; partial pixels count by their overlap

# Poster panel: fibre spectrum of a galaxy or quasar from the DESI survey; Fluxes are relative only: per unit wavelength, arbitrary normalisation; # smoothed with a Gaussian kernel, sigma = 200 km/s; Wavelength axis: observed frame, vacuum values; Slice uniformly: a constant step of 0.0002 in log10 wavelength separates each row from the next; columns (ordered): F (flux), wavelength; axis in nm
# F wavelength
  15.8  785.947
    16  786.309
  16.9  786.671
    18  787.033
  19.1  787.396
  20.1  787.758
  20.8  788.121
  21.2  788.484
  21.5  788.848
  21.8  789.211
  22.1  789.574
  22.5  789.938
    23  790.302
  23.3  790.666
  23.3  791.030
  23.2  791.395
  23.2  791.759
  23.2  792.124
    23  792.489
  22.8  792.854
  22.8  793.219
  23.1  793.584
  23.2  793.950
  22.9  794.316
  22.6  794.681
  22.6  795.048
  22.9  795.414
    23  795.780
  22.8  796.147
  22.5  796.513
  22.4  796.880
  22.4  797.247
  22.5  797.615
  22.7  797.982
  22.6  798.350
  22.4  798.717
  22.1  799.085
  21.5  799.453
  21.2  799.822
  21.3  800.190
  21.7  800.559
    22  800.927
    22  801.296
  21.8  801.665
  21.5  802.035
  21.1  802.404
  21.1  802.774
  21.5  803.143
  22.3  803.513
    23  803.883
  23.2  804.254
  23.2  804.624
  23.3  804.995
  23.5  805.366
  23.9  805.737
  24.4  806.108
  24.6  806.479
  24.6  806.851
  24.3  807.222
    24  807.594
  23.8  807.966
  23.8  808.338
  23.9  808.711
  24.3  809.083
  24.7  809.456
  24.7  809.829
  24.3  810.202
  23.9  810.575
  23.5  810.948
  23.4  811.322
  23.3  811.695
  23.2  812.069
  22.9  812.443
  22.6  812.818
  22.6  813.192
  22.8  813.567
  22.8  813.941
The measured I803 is 0.17 nm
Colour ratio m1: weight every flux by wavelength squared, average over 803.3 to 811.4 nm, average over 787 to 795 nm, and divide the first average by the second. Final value 1.12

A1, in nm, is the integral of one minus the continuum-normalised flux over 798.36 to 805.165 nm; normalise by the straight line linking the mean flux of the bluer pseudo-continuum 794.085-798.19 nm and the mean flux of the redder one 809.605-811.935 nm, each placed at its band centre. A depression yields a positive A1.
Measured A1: 0.32 nm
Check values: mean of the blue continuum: 22.7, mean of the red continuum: 23.9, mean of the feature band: 22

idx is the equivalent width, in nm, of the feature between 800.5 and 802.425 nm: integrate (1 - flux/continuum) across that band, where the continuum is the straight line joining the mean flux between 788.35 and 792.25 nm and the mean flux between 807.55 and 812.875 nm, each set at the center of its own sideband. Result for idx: 0.126 nm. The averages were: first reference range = 22.6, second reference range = 23.8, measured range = 21.7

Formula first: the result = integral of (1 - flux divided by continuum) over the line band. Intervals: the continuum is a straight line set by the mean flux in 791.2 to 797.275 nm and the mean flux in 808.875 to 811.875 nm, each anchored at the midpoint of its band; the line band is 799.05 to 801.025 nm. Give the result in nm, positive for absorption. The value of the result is 0.14 nm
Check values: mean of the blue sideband 22.9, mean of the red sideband 24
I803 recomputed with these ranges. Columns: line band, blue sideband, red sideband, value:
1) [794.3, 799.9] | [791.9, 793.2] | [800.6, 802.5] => -0.03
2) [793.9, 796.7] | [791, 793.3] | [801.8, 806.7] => 0.03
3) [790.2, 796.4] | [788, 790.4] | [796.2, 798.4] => -0.23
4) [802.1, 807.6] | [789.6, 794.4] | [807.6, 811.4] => 0.15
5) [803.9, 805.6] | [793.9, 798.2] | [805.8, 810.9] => 0.03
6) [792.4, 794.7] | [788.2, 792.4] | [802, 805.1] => -0.05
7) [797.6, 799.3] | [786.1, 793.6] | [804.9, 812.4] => 0.01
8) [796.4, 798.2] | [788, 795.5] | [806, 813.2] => 0.04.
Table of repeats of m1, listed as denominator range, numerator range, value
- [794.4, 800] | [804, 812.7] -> 1.09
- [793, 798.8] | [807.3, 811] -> 1.10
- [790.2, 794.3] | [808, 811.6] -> 1.09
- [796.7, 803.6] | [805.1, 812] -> 1.12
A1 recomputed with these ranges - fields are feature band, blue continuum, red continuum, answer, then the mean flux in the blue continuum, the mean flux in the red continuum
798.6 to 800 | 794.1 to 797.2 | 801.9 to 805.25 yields 0.05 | 22.7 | 22.3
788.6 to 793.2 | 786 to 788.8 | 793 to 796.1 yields -0.42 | 18.9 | 22.9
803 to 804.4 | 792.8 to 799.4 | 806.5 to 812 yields 0.06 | 22.7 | 24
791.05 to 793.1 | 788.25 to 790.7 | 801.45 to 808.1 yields -0.08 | 22.1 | 23.1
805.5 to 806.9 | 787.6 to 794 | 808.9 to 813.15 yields -0.06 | 22.4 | 23.7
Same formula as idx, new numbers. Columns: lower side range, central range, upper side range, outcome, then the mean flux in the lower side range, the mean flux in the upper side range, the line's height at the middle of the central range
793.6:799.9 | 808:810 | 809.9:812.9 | -0.080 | 22.5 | 23.5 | 23.3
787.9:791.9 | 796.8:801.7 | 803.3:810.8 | 0.238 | 22.3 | 23.9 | 23.2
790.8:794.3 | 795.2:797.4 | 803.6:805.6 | 0.043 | 23.1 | 23.2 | 23.1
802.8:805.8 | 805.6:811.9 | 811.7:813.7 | -0.339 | 22.9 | 22.9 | 22.9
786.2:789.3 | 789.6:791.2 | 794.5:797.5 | -0.189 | 19.5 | 22.6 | 20.5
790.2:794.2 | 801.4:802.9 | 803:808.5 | 0.130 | 23.1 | 23.6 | 23.4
